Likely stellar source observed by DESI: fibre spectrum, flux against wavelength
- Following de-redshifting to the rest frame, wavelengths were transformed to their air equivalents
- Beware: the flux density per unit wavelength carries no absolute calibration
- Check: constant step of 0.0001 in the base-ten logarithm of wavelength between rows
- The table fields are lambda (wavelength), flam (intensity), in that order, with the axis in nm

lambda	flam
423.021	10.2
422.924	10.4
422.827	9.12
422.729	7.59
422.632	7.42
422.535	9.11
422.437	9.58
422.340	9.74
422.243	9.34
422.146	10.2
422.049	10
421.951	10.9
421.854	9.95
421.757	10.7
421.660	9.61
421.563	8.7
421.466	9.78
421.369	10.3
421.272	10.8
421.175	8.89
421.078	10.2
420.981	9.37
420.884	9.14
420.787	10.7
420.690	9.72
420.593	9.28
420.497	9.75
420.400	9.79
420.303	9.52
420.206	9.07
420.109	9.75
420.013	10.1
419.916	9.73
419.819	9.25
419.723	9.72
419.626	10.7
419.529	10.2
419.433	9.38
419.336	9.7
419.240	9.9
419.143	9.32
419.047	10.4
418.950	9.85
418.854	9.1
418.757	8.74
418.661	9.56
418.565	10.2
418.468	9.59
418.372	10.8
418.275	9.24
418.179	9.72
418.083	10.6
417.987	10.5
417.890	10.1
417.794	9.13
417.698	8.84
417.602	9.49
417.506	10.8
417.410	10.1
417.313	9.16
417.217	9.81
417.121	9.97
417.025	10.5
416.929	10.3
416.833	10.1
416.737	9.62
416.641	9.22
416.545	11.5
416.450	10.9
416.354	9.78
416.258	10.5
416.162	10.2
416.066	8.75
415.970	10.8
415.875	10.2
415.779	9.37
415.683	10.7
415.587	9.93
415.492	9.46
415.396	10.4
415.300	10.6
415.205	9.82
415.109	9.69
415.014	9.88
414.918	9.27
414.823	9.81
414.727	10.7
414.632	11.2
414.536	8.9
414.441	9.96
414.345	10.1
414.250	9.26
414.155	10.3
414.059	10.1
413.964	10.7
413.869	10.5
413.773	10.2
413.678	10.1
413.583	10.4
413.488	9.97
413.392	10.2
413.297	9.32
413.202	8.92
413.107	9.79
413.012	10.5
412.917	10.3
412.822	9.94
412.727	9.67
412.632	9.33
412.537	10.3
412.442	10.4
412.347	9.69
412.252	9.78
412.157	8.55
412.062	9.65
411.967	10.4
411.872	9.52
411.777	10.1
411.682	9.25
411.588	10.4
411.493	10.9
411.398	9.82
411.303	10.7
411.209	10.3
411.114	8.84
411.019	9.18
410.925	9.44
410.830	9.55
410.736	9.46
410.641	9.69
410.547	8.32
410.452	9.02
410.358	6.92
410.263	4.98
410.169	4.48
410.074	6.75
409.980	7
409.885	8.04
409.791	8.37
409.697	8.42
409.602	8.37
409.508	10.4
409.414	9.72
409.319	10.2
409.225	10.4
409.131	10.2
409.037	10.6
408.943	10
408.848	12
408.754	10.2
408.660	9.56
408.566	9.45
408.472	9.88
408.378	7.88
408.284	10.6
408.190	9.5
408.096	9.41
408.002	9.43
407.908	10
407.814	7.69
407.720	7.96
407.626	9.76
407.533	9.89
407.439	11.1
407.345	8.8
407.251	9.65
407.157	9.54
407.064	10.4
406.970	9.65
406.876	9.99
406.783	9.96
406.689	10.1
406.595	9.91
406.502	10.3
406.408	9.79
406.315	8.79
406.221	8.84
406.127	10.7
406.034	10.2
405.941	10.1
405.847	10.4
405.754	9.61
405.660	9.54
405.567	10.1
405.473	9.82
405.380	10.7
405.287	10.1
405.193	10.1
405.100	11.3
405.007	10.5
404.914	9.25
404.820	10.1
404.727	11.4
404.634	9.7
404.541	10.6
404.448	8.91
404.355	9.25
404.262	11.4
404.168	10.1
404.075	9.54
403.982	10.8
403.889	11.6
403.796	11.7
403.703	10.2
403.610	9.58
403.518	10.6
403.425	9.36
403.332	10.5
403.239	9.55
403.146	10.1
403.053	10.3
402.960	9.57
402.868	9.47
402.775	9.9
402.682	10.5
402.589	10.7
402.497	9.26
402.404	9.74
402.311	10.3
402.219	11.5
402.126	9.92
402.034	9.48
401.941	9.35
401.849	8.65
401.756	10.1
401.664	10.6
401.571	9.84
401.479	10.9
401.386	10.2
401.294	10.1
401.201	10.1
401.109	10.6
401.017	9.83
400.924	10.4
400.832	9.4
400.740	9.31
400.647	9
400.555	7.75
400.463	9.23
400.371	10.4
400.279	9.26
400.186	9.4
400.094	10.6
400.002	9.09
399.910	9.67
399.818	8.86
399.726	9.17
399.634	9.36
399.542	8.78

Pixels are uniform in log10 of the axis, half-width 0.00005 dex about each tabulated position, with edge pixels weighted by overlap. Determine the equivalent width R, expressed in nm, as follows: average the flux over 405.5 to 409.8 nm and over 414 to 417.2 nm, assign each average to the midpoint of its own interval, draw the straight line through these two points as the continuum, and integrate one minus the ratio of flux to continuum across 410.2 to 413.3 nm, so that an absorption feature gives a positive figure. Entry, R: 0.14 nm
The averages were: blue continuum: 9.74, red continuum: 10.1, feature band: 9.46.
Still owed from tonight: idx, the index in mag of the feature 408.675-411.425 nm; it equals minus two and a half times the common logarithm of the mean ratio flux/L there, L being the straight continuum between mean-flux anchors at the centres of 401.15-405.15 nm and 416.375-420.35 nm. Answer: 0.12 mag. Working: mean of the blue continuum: 10.2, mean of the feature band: 9.01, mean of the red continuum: 9.86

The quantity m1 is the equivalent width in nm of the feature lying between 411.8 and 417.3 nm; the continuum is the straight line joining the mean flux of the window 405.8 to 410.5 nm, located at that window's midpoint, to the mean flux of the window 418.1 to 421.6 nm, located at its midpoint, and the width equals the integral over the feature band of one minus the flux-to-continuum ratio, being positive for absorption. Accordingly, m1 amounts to -0.26 nm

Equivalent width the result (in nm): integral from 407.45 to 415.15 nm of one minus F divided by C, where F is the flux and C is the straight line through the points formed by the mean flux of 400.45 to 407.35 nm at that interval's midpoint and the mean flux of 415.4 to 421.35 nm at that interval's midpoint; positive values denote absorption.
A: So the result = 0.32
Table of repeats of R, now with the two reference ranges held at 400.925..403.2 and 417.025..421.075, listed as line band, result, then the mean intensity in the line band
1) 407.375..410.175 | 0.18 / 9.31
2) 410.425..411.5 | 0.04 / 9.56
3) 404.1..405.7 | -0.03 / 10.2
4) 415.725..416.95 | -0.04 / 10.1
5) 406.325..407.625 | 0.01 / 9.9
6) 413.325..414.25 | -0.03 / 10.2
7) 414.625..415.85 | -0.03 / 10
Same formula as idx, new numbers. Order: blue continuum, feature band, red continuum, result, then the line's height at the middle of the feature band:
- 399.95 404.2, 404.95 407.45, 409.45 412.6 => -0.05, 9.52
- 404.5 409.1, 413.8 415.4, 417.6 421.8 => -0.03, 9.81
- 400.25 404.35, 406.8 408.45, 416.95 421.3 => 0.05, 9.94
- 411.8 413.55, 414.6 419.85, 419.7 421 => -0.03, 9.7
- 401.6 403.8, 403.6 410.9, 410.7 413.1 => 0.04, 9.92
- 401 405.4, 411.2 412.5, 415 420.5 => 0.01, 10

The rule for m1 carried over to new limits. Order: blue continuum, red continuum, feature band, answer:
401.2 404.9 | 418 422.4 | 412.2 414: -0.010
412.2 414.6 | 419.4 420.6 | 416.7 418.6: -0.023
